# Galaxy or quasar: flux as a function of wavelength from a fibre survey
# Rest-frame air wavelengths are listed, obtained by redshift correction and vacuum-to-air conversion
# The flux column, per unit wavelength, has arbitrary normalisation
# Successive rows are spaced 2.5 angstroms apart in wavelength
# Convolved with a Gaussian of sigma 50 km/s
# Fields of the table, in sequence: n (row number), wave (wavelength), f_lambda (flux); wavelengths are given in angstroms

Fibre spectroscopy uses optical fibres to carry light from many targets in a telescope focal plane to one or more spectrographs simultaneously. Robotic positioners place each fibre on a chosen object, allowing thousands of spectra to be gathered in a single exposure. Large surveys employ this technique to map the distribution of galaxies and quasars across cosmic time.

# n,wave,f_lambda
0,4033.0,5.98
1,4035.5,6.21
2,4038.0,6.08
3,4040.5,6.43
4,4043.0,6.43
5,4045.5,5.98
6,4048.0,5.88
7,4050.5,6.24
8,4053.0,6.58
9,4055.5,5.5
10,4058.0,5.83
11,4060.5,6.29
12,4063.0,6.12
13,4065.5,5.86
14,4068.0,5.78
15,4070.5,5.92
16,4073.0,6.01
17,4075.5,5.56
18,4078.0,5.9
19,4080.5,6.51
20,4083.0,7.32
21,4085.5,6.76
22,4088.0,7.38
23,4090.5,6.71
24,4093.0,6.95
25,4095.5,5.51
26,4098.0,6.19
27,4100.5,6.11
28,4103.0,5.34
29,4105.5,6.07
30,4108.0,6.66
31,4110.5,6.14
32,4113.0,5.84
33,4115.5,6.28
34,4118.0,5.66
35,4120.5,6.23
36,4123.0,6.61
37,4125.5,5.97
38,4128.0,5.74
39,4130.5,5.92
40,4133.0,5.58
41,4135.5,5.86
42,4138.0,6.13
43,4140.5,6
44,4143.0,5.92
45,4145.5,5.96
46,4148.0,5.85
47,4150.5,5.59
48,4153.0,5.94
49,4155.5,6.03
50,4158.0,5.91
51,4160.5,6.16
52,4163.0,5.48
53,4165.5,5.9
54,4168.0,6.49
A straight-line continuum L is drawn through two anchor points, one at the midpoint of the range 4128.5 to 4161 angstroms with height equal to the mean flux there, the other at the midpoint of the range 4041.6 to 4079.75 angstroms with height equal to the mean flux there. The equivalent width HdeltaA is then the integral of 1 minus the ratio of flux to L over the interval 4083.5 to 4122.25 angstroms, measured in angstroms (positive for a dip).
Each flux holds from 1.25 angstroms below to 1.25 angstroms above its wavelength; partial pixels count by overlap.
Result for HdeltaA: -2.1 angstroms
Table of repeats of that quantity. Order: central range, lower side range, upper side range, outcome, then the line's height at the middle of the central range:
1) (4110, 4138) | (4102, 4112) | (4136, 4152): 0.0 angstroms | 5.99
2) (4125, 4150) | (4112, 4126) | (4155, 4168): 0.6 angstroms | 6.04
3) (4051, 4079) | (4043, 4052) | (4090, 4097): 1.1 angstroms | 6.2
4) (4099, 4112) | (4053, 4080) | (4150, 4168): -0.3 angstroms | 5.92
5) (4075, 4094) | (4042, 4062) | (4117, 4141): -2.0 angstroms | 6.04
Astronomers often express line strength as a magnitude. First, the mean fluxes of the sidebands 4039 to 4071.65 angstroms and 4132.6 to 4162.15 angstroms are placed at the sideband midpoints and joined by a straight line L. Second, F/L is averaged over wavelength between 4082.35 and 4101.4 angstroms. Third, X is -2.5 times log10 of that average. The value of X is -0.10 mag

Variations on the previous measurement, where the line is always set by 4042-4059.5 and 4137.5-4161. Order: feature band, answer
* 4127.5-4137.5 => 0.03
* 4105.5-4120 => -0.02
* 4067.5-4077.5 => 0.04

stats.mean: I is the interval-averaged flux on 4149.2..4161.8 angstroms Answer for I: 5.92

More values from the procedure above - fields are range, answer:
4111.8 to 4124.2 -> 6.12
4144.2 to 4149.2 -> 5.91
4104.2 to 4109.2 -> 6.35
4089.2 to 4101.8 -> 6.29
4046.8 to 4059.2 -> 6.01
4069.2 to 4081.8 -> 5.98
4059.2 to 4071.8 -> 5.99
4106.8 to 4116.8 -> 6.22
